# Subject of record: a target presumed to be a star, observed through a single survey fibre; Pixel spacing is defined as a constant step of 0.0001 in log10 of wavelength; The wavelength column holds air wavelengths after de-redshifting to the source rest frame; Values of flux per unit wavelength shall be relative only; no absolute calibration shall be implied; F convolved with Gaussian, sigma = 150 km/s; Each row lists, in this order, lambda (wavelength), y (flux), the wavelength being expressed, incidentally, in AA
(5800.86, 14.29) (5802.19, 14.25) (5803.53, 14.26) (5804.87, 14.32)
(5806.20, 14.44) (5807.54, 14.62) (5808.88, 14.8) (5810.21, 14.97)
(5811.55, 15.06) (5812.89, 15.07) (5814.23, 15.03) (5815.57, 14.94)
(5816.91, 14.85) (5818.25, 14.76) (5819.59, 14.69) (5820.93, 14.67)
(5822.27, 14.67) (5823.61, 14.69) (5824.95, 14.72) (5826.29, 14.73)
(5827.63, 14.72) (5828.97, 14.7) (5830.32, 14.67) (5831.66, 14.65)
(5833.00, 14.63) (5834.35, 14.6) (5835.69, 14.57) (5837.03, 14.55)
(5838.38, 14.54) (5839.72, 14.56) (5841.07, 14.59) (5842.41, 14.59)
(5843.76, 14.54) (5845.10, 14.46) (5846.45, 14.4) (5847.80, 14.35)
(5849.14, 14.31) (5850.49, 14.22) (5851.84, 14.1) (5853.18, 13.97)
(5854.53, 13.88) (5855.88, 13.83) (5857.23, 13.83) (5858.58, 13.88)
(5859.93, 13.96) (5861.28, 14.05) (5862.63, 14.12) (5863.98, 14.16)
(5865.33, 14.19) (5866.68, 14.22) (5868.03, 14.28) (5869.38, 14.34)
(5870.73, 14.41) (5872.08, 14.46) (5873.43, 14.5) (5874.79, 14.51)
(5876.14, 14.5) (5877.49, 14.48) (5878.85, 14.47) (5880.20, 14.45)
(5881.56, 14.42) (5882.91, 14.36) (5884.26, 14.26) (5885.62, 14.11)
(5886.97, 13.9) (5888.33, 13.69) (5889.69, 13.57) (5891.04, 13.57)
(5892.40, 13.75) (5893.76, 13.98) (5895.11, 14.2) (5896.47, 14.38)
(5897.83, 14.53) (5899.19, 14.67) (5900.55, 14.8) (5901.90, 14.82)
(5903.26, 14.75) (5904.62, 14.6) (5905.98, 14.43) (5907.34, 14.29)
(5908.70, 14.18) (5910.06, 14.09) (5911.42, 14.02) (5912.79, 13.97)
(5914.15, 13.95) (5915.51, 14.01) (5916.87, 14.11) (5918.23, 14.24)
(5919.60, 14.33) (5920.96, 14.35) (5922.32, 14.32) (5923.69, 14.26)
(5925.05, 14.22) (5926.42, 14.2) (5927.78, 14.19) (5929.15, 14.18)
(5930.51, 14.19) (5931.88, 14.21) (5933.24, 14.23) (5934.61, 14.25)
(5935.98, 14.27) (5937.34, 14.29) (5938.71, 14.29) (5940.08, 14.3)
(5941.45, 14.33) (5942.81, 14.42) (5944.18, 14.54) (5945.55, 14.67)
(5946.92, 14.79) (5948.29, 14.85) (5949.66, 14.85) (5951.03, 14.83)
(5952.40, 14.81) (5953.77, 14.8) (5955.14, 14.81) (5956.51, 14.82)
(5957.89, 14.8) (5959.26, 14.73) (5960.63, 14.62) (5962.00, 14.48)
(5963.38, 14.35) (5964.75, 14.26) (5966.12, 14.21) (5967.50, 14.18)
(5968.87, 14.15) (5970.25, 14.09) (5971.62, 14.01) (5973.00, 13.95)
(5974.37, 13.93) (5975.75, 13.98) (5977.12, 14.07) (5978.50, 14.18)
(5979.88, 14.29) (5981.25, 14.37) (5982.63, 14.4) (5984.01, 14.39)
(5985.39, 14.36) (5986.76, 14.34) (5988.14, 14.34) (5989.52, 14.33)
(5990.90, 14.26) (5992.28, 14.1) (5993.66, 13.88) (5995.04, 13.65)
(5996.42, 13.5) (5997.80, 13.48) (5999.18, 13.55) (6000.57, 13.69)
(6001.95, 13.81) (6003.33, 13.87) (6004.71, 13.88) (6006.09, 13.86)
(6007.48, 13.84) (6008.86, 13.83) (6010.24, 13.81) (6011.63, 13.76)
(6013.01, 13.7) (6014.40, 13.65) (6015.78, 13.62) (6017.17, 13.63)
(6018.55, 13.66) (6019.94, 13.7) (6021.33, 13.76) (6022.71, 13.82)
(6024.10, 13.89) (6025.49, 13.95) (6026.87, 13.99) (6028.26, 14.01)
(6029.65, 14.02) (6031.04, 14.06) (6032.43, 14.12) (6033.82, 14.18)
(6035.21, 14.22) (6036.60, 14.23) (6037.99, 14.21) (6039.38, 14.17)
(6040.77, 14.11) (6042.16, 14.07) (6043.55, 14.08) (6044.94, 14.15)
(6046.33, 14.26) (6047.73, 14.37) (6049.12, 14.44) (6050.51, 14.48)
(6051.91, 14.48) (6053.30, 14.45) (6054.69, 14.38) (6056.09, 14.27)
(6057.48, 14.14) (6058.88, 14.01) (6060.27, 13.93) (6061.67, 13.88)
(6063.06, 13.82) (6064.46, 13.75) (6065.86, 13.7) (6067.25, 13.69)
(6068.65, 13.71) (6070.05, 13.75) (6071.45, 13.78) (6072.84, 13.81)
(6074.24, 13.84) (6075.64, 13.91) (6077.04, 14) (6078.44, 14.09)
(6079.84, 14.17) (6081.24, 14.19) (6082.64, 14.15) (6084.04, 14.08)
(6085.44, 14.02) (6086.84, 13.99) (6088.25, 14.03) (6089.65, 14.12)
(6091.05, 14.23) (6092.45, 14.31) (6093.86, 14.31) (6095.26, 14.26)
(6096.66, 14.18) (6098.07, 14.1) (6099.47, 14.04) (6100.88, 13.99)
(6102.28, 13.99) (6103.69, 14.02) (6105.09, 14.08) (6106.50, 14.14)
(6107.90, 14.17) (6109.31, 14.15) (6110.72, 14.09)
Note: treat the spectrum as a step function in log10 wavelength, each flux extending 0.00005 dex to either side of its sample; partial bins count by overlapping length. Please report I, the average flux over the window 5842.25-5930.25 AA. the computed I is 14.2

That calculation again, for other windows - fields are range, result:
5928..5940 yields 14.2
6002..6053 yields 14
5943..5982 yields 14.4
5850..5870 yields 14.1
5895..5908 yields 14.6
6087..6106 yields 14.1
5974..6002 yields 14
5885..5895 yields 13.8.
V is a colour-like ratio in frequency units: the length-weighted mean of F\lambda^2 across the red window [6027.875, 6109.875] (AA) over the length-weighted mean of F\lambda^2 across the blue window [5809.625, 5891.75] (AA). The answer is 1.05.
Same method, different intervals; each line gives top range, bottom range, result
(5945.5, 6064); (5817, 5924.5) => 1.03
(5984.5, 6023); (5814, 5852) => 1.00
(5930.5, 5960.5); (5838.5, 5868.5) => 1.06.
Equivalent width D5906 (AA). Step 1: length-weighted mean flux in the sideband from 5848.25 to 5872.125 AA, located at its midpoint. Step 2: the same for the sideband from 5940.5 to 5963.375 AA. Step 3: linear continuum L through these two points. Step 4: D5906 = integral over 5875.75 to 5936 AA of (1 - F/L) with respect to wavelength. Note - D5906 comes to 0.7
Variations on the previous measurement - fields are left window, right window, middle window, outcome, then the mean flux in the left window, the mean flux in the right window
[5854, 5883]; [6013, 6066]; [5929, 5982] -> -0.97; 14.2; 14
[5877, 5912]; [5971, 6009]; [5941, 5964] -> -0.94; 14.3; 14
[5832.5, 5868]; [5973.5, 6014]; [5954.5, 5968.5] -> -0.47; 14.3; 14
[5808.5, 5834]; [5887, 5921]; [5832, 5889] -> 0.85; 14.8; 14.2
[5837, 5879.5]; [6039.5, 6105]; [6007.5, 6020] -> 0.37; 14.3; 14.1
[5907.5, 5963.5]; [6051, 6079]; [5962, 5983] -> 0.15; 14.4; 14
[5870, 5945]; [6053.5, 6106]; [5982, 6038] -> 0.76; 14.3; 14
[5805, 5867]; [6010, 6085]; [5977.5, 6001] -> 0.11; 14.5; 14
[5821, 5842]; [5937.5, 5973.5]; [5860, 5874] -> 0.33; 14.6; 14.5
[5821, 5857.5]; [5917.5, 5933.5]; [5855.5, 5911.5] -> 0.41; 14.5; 14.2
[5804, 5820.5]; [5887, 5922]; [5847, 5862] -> 0.50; 14.8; 14.2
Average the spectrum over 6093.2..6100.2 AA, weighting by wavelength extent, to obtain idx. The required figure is 14.2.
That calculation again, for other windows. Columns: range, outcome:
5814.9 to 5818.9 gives 14.8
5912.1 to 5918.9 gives 14.1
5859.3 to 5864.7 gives 14.1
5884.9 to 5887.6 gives 14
